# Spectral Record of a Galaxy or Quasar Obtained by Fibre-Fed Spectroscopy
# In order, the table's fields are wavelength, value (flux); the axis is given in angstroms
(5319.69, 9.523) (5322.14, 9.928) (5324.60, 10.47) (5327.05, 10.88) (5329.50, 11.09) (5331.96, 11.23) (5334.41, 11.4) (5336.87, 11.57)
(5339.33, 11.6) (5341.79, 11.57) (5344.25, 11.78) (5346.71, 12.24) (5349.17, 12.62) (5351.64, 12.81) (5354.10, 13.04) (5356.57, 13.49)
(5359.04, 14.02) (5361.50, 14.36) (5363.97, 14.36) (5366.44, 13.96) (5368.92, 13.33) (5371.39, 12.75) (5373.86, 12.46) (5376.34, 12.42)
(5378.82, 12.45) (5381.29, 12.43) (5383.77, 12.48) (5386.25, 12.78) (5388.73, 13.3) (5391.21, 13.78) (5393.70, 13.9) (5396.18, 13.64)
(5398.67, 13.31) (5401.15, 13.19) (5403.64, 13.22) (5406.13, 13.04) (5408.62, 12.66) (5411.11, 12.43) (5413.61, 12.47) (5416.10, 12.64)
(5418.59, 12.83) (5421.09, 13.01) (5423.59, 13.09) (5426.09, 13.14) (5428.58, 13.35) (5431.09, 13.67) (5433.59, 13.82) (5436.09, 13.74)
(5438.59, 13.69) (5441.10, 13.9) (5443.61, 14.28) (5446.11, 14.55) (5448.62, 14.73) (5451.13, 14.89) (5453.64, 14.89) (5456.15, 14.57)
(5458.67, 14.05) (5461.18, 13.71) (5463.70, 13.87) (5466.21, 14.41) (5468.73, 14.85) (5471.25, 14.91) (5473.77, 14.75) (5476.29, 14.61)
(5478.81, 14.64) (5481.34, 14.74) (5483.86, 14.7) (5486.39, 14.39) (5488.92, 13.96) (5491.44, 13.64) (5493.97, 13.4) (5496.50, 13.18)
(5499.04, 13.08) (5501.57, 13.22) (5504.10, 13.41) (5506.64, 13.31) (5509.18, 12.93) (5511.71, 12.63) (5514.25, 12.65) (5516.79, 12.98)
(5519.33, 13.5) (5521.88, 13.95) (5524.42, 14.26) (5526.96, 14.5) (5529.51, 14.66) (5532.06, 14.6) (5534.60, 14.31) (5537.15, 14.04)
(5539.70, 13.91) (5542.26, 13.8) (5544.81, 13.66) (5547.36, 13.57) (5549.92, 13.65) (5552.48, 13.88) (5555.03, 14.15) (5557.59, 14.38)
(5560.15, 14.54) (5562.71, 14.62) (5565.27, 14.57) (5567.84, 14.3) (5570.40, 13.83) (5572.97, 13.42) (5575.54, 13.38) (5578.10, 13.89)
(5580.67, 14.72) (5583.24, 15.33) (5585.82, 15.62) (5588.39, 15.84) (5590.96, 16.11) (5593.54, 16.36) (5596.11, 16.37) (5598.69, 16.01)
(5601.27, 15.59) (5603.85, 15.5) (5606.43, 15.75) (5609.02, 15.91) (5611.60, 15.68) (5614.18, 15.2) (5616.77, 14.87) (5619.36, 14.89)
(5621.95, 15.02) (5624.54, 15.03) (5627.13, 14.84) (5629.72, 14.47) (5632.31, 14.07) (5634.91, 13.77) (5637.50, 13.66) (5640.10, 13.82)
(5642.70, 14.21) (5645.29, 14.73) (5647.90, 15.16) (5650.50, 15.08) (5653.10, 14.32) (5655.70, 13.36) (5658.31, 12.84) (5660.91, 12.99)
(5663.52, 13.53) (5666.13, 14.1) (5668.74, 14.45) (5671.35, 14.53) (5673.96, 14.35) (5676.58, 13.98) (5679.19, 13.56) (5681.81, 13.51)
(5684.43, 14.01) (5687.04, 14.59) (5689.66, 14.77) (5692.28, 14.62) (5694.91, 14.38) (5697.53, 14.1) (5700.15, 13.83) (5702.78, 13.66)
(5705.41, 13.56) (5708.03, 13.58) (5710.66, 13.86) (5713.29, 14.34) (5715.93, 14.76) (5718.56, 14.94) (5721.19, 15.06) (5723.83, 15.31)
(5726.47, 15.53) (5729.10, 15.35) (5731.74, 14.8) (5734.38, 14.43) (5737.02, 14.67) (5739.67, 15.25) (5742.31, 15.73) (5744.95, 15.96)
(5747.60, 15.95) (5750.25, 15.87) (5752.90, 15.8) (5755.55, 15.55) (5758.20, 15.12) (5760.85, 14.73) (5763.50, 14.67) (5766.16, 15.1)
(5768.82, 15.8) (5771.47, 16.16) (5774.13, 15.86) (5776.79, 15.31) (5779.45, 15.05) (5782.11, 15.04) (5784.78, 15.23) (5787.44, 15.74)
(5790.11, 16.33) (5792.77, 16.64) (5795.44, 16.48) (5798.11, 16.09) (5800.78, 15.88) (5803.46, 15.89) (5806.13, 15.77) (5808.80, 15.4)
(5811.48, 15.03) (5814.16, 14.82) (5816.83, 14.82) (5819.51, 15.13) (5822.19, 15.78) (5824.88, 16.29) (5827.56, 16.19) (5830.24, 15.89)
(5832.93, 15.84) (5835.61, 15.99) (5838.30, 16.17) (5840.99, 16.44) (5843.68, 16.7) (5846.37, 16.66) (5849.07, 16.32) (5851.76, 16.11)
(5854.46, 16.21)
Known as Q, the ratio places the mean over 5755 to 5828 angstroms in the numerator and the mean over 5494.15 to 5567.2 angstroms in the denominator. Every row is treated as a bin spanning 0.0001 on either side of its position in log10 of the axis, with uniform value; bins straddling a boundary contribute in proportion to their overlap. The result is 1.13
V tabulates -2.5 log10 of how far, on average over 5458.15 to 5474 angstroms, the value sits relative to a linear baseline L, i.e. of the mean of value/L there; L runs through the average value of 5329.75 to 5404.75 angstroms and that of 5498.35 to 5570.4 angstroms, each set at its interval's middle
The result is -0.073 mag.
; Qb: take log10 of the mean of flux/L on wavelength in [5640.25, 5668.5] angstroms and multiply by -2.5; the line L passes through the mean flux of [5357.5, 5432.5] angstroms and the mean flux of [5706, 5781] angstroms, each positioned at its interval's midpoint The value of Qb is 0.05 mag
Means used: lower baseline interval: 13.2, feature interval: 14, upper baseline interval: 15.1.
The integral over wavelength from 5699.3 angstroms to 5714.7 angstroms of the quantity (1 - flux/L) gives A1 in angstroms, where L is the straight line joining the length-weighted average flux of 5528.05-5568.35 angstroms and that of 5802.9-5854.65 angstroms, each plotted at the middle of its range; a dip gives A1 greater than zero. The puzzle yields 1.34 angstroms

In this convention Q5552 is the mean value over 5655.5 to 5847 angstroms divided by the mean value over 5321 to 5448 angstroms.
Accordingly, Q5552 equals 1.17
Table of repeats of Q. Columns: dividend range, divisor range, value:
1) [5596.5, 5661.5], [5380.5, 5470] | 1.08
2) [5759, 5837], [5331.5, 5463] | 1.18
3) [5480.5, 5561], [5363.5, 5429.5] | 1.06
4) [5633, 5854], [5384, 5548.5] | 1.09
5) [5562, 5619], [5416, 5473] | 1.08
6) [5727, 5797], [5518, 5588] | 1.09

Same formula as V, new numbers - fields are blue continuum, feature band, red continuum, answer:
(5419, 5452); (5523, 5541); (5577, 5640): 0.02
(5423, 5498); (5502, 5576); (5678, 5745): 0.03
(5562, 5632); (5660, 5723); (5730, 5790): 0.08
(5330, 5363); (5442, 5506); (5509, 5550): -0.07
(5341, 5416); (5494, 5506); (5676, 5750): 0.03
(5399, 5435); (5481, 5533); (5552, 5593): 0.02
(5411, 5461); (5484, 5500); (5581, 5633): 0.05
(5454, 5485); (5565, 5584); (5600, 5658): 0.04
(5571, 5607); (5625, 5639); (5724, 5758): 0.08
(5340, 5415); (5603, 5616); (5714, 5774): -0.08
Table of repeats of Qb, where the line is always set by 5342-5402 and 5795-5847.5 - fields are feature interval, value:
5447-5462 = -0.069 mag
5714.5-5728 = 0.009 mag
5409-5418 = 0.067 mag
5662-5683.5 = 0.072 mag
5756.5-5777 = 0.012 mag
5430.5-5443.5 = -0.025 mag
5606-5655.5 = -0.002 mag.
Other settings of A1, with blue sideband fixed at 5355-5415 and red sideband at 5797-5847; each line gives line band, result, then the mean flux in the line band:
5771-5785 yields 0.1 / 15.4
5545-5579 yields 0.6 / 14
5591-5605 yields -1.5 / 16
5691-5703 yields 0.7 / 14.2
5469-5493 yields -1.3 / 14.5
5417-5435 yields 0.2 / 13.3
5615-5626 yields -0.3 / 15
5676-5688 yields 0.9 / 13.9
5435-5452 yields -0.9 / 14.2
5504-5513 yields 0.6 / 13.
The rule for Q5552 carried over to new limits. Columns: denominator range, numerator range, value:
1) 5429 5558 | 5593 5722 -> 1.04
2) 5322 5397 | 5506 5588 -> 1.12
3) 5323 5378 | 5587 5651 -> 1.22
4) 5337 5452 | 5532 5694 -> 1.10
